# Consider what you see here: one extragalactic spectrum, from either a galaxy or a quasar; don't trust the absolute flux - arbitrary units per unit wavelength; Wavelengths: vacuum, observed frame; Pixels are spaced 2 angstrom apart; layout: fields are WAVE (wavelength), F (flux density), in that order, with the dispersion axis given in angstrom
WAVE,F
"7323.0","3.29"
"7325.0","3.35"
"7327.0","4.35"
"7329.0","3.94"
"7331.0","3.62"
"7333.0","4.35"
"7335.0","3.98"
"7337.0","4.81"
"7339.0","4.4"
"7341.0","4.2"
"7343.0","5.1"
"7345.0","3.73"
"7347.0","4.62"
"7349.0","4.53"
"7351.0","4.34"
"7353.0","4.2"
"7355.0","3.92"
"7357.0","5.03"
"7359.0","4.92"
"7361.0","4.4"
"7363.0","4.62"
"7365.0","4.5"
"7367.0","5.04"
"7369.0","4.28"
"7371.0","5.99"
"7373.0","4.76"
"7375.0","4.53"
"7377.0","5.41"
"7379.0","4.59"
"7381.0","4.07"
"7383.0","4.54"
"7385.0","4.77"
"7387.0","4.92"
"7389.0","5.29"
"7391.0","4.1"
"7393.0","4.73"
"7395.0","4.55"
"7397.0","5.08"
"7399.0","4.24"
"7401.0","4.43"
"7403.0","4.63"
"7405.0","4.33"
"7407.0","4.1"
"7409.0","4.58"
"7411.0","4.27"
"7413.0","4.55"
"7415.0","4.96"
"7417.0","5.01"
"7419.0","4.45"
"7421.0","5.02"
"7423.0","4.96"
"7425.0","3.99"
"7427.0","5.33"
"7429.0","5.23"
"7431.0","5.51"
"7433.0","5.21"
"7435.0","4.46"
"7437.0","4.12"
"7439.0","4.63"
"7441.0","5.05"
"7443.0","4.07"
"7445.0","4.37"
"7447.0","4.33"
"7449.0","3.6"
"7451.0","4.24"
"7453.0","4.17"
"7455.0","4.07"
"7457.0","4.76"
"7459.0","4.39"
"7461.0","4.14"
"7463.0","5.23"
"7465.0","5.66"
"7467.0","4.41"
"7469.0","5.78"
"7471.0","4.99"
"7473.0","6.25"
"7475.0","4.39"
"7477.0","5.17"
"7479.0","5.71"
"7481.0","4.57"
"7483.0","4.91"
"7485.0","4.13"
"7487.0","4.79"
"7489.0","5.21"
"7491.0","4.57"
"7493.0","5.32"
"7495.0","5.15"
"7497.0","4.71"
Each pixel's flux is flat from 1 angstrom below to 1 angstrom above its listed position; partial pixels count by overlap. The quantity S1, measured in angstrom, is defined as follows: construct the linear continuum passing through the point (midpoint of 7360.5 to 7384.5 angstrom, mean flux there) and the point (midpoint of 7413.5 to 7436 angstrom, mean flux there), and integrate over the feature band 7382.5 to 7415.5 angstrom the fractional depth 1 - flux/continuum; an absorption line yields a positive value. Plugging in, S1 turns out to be 1.6 angstrom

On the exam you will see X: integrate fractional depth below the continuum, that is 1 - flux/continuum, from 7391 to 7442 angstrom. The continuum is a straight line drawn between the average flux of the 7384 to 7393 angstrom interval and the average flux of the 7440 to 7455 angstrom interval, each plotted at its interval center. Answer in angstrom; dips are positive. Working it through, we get -1.9 angstrom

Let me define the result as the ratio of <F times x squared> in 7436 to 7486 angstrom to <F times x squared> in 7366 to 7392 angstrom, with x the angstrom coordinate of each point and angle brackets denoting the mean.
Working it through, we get 1.00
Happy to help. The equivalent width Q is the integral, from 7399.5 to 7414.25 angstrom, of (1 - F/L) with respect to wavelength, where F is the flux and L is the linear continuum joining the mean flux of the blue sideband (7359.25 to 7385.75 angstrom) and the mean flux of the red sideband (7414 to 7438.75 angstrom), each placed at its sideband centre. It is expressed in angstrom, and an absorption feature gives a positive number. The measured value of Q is 1.20 angstrom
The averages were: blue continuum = 4.74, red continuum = 4.85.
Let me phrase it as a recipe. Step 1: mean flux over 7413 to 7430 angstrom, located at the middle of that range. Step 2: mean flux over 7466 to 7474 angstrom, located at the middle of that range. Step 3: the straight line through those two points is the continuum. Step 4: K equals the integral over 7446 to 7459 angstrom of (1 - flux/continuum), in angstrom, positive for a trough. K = 2.4 angstrom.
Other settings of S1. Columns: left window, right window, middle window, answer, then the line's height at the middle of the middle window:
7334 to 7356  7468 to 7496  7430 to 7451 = 1.4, 4.85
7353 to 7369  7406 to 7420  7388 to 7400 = -0.3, 4.57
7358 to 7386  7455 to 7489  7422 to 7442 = 0.0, 4.86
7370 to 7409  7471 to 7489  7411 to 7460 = 2.5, 4.85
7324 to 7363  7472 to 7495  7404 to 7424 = 0.2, 4.66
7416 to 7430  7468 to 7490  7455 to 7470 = 0.5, 5.02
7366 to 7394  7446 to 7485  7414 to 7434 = -0.8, 4.77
